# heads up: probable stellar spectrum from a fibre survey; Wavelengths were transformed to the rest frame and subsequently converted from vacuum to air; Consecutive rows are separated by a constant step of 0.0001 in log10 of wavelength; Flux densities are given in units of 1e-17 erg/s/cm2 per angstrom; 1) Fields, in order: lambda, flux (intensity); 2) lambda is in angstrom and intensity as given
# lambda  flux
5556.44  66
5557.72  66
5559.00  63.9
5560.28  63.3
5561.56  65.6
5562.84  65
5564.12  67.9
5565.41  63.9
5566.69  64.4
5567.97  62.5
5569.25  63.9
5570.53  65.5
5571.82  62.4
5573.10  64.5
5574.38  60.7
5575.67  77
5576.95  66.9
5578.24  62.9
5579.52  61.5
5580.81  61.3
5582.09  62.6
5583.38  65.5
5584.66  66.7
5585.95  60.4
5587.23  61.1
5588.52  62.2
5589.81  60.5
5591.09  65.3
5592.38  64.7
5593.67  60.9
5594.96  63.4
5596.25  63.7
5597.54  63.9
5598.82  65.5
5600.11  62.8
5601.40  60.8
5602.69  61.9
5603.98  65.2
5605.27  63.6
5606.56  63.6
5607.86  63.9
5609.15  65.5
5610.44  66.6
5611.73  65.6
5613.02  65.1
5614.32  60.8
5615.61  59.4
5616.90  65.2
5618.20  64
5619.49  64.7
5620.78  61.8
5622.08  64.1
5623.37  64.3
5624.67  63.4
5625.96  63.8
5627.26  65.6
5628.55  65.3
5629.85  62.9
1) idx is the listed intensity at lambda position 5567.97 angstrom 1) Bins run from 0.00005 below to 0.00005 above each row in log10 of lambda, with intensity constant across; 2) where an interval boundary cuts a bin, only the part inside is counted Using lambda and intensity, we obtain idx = 62.5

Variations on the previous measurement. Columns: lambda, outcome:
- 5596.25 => 63.7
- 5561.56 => 65.6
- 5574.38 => 60.7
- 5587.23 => 61.1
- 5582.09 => 62.6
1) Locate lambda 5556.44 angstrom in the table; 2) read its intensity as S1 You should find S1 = 66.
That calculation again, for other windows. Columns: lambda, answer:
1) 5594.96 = 63.4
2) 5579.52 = 61.5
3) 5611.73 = 65.6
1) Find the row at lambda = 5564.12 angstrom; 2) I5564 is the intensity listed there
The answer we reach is 67.9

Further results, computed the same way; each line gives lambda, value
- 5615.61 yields 59.4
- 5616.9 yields 65.2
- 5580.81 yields 61.3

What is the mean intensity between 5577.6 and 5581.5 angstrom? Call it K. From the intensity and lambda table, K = 62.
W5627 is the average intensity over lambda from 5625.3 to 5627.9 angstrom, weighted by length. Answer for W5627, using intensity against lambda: 64.7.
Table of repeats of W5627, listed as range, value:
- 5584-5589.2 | 62.6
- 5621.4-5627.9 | 64.2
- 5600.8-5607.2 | 63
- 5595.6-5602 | 63.4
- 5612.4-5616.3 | 61.8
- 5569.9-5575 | 63.3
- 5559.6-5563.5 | 64.7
